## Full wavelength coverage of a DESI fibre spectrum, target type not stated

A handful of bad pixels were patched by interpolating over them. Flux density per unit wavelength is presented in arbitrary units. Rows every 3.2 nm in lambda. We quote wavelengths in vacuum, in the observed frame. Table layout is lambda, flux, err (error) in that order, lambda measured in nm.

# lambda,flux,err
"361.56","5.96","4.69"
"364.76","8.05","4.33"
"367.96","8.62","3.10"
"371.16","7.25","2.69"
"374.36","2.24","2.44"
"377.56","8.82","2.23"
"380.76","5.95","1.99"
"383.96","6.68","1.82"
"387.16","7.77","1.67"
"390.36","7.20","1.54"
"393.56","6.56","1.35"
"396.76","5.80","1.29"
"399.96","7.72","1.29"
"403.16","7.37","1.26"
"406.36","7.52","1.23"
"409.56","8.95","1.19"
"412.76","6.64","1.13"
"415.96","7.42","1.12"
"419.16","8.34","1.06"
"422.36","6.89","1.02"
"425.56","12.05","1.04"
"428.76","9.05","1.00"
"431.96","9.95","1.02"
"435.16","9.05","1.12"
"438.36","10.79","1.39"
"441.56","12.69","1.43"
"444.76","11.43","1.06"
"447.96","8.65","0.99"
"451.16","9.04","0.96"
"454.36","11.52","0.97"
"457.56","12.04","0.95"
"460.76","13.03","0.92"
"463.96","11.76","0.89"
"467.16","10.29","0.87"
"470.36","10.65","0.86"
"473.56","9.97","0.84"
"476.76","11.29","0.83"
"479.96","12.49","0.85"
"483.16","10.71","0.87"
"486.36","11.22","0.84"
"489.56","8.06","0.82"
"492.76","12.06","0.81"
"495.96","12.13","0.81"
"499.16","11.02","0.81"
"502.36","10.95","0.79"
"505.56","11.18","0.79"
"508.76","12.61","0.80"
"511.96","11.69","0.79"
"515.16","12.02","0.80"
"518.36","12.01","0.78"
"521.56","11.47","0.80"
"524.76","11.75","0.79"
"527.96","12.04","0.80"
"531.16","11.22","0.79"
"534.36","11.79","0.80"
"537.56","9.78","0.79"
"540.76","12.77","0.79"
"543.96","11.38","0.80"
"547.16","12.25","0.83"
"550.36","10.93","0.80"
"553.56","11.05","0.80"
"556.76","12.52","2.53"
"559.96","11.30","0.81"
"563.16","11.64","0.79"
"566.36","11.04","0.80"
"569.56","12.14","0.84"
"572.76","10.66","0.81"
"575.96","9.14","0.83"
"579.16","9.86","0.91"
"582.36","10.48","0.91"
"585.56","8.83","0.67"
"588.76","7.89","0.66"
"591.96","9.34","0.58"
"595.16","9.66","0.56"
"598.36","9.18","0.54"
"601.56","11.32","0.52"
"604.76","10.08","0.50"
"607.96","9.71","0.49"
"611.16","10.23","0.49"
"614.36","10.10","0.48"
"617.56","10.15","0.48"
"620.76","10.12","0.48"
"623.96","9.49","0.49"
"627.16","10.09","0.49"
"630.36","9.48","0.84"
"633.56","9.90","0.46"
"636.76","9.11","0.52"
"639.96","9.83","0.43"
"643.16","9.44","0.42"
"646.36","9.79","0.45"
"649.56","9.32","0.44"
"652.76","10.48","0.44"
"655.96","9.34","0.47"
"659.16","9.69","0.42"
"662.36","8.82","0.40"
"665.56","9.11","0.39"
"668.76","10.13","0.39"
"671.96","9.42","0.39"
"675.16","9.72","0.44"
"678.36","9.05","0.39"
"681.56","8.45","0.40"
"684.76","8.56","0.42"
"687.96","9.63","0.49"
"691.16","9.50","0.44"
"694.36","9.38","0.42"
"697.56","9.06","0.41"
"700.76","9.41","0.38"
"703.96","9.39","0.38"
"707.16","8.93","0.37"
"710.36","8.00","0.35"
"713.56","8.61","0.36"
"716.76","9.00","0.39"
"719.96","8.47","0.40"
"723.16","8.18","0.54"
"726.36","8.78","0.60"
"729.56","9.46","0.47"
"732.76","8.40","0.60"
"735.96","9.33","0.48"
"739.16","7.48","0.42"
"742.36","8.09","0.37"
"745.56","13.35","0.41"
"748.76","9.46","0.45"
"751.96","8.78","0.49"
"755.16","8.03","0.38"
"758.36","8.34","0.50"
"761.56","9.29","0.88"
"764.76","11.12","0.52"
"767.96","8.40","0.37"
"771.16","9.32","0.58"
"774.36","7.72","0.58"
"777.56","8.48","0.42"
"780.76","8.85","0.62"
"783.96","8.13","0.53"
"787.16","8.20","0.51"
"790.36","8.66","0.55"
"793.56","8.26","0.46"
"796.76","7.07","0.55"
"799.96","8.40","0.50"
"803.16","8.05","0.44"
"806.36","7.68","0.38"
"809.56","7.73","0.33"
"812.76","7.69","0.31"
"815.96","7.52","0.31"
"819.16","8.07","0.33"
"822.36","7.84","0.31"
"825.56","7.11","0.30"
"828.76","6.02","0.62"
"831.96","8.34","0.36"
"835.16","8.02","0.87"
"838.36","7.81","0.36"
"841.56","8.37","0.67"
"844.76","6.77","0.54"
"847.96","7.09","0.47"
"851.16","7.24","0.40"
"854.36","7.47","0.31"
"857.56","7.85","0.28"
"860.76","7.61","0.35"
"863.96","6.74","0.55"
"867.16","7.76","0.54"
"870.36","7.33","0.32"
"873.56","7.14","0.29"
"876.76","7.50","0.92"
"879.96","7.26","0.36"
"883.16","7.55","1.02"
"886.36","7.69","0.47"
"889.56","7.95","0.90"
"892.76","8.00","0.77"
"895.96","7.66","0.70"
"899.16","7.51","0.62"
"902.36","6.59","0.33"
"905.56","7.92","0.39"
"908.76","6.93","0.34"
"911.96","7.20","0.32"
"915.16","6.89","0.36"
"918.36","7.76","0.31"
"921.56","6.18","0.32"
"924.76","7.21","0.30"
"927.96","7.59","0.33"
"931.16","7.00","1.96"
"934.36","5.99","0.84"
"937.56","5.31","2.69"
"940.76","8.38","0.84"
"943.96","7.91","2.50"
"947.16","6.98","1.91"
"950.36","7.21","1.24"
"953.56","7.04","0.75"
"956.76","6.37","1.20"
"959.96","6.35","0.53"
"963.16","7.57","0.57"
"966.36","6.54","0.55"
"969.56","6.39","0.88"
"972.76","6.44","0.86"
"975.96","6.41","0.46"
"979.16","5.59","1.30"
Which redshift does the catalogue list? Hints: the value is 0.138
